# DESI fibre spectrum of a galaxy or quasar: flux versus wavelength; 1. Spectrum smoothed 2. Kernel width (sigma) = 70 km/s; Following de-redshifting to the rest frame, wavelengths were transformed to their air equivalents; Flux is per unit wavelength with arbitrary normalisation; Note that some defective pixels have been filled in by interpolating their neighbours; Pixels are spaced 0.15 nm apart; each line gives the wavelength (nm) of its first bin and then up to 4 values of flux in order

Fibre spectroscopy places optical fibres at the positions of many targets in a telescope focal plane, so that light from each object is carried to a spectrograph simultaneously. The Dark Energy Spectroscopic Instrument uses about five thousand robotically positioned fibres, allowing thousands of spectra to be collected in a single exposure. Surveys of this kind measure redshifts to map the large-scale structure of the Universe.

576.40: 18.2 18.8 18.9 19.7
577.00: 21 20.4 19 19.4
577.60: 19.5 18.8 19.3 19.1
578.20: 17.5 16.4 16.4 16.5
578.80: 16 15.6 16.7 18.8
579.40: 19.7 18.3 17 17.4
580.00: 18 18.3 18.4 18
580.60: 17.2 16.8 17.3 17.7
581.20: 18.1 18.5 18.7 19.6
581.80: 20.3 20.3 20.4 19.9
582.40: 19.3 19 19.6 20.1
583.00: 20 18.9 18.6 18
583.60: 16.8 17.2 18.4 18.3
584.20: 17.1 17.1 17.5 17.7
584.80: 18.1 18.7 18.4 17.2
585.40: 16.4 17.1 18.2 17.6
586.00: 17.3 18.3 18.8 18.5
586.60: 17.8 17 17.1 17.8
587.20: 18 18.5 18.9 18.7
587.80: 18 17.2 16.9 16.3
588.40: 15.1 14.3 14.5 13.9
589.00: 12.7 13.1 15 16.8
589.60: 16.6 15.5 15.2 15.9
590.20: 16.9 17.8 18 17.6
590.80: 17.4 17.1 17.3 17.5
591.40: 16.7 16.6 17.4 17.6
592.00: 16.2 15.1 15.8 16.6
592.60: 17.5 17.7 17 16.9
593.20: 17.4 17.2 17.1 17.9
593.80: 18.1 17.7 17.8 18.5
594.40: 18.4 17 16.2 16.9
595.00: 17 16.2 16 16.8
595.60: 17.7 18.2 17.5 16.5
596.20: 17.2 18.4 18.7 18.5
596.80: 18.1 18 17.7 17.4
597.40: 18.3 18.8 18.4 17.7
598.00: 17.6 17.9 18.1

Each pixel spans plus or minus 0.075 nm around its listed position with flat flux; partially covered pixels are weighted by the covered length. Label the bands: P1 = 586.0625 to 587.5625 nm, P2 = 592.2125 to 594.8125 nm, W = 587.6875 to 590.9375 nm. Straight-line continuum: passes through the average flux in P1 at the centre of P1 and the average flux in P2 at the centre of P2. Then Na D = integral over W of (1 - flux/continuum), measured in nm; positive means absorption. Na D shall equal 0.33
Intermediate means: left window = 18.1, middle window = 16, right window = 17.3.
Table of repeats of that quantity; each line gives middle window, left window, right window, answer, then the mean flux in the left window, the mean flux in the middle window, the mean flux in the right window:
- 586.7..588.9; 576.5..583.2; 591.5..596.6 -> 0.118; 18.5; 16.8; 17.2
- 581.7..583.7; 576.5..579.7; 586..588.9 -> -0.173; 18.3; 19.3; 17.2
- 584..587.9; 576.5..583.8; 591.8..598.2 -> 0.048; 18.5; 17.8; 17.4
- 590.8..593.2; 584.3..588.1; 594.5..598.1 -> 0.103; 17.8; 16.9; 17.5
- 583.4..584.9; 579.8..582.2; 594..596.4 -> 0.047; 18.5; 17.6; 17.3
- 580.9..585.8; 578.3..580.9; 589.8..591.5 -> -0.338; 17.4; 18.5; 17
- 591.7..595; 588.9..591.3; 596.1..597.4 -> -0.015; 16.2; 17.2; 18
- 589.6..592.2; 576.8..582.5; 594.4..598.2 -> 0.147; 18.4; 16.8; 17.6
